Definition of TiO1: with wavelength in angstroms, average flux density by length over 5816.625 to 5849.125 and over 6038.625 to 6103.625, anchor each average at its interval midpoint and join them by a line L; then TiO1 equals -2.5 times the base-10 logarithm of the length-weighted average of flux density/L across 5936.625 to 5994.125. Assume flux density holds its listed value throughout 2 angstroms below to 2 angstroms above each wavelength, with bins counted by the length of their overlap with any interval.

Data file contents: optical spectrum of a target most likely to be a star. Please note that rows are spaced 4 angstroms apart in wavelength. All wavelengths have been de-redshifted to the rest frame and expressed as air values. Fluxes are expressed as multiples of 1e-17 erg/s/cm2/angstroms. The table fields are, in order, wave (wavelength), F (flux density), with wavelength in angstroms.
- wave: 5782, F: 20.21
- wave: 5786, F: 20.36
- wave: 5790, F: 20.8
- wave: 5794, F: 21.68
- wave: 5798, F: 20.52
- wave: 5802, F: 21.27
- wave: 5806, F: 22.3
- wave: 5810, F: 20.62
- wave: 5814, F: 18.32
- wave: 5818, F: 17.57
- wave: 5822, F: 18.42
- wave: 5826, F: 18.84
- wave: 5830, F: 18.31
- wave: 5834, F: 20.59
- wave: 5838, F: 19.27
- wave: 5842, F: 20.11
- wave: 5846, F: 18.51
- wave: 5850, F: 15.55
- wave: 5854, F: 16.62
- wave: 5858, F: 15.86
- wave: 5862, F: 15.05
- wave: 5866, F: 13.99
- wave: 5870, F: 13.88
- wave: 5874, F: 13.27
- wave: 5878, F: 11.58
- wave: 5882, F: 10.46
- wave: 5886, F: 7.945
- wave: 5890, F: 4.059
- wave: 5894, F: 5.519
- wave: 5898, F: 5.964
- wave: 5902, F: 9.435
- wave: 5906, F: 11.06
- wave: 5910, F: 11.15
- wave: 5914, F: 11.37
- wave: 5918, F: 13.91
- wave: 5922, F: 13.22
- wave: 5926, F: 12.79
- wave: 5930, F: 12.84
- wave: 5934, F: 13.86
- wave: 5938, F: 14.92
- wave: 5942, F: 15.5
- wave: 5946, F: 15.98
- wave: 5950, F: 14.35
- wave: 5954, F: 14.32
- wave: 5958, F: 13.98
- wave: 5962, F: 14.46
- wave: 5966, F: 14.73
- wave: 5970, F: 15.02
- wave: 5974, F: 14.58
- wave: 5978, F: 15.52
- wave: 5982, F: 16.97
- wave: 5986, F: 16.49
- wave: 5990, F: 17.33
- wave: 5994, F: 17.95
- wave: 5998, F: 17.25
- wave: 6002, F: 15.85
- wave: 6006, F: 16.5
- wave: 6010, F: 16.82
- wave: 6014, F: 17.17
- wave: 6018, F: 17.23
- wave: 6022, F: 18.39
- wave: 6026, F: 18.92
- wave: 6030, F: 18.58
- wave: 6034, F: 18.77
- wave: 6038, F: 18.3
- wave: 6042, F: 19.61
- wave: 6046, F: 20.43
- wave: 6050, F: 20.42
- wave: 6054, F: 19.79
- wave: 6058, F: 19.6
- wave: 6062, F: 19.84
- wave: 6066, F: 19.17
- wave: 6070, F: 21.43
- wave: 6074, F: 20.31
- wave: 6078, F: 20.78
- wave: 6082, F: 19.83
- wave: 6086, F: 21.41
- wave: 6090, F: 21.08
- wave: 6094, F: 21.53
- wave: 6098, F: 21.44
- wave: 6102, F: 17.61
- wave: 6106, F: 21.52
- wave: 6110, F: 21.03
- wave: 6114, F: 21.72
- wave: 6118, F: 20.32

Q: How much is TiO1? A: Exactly 0.26 mag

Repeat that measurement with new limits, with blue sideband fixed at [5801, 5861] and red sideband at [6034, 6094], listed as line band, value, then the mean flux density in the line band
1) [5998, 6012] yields 0.196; 16.5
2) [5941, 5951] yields 0.255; 15.3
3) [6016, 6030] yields 0.094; 18.2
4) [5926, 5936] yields 0.411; 13.2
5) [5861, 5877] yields 0.341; 13.8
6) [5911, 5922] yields 0.458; 12.6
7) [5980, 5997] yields 0.147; 17.2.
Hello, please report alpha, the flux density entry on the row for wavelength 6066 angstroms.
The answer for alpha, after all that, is 19.17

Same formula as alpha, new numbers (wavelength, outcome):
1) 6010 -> 16.82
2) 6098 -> 21.44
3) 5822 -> 18.42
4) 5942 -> 15.5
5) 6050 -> 20.42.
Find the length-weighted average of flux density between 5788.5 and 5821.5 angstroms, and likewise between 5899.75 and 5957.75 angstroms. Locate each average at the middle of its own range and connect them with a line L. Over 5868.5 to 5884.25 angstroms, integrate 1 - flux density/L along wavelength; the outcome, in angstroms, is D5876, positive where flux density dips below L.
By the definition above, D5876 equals 3.9 angstroms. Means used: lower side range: 20.3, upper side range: 13.2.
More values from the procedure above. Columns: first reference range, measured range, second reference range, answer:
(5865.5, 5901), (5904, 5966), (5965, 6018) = -4.18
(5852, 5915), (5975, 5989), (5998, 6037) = -0.36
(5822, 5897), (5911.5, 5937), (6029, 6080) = 4.98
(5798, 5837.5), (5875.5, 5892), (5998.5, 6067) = 9.10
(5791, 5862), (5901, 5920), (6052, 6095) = 7.79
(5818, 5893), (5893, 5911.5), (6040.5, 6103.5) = 8.55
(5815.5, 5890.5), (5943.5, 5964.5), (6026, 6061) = 3.50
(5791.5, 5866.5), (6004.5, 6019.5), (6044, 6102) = 2.29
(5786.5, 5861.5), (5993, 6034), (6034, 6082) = 4.66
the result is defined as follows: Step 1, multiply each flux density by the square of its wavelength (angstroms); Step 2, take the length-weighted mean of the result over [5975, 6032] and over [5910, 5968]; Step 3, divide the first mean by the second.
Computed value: 1.3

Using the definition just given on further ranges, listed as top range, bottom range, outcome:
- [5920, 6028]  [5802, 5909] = 1.10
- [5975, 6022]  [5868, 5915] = 1.82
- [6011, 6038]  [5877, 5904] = 2.46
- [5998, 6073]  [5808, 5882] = 1.19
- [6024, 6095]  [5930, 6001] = 1.34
